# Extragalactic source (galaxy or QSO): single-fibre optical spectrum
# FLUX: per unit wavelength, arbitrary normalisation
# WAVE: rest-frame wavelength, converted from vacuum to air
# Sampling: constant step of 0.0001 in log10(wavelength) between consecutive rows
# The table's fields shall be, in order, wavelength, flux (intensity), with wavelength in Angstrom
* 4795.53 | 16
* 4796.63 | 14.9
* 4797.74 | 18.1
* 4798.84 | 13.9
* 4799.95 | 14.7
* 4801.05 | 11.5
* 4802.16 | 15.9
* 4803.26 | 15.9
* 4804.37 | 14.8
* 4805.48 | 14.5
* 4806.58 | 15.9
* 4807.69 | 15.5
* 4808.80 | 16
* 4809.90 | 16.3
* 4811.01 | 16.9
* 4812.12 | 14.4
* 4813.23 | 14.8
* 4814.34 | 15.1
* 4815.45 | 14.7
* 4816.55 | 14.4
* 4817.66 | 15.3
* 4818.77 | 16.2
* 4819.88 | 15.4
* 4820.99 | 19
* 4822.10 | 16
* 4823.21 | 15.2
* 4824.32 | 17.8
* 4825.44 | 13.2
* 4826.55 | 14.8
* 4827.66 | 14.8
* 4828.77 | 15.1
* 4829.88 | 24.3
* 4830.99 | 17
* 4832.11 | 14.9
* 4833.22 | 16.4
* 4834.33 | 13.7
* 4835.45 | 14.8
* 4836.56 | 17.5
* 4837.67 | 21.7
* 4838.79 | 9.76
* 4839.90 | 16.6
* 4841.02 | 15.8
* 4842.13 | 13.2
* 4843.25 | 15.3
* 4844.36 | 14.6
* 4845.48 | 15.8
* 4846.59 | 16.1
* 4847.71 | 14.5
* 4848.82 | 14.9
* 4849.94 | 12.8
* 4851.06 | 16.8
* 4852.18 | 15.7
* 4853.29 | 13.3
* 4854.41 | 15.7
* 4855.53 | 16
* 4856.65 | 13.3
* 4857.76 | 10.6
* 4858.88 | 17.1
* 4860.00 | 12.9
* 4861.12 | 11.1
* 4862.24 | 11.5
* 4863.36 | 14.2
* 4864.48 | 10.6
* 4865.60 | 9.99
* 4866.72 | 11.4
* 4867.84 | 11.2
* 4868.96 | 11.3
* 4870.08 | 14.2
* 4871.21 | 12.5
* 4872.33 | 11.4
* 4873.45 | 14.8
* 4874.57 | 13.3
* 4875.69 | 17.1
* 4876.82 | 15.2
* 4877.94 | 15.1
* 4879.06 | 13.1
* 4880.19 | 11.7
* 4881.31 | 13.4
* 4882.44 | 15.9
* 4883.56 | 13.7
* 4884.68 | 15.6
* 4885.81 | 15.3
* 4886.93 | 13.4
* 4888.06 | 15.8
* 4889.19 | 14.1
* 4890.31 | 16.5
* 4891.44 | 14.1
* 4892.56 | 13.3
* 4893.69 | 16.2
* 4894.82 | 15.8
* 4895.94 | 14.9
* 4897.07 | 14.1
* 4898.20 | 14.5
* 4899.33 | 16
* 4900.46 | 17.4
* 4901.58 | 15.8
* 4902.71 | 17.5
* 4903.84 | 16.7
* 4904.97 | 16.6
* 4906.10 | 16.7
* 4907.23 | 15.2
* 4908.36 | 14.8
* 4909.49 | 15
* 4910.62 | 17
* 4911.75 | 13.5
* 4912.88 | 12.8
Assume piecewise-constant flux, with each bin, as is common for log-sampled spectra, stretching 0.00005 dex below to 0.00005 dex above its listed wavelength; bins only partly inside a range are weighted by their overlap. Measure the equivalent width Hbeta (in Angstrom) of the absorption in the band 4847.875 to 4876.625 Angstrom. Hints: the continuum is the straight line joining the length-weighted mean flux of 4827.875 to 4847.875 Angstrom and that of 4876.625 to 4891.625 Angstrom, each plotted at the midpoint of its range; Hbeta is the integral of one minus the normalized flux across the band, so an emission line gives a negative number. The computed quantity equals 3.4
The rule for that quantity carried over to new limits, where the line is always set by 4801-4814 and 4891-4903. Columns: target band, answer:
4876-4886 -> 0.7 Angstrom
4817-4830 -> -0.7 Angstrom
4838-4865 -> 2.1 Angstrom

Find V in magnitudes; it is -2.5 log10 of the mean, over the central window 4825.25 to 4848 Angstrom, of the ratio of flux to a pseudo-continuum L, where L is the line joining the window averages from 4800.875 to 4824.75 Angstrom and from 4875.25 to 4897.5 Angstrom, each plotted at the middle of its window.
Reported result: -0.03 mag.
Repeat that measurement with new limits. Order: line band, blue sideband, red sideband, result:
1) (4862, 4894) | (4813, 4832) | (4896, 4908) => 0.17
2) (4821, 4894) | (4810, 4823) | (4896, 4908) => 0.09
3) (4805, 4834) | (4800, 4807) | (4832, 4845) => -0.06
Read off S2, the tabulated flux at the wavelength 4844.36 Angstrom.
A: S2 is 14.6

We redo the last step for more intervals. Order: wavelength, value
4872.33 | 11.4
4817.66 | 15.3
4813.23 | 14.8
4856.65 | 13.3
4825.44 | 13.2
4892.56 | 13.3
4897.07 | 14.1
